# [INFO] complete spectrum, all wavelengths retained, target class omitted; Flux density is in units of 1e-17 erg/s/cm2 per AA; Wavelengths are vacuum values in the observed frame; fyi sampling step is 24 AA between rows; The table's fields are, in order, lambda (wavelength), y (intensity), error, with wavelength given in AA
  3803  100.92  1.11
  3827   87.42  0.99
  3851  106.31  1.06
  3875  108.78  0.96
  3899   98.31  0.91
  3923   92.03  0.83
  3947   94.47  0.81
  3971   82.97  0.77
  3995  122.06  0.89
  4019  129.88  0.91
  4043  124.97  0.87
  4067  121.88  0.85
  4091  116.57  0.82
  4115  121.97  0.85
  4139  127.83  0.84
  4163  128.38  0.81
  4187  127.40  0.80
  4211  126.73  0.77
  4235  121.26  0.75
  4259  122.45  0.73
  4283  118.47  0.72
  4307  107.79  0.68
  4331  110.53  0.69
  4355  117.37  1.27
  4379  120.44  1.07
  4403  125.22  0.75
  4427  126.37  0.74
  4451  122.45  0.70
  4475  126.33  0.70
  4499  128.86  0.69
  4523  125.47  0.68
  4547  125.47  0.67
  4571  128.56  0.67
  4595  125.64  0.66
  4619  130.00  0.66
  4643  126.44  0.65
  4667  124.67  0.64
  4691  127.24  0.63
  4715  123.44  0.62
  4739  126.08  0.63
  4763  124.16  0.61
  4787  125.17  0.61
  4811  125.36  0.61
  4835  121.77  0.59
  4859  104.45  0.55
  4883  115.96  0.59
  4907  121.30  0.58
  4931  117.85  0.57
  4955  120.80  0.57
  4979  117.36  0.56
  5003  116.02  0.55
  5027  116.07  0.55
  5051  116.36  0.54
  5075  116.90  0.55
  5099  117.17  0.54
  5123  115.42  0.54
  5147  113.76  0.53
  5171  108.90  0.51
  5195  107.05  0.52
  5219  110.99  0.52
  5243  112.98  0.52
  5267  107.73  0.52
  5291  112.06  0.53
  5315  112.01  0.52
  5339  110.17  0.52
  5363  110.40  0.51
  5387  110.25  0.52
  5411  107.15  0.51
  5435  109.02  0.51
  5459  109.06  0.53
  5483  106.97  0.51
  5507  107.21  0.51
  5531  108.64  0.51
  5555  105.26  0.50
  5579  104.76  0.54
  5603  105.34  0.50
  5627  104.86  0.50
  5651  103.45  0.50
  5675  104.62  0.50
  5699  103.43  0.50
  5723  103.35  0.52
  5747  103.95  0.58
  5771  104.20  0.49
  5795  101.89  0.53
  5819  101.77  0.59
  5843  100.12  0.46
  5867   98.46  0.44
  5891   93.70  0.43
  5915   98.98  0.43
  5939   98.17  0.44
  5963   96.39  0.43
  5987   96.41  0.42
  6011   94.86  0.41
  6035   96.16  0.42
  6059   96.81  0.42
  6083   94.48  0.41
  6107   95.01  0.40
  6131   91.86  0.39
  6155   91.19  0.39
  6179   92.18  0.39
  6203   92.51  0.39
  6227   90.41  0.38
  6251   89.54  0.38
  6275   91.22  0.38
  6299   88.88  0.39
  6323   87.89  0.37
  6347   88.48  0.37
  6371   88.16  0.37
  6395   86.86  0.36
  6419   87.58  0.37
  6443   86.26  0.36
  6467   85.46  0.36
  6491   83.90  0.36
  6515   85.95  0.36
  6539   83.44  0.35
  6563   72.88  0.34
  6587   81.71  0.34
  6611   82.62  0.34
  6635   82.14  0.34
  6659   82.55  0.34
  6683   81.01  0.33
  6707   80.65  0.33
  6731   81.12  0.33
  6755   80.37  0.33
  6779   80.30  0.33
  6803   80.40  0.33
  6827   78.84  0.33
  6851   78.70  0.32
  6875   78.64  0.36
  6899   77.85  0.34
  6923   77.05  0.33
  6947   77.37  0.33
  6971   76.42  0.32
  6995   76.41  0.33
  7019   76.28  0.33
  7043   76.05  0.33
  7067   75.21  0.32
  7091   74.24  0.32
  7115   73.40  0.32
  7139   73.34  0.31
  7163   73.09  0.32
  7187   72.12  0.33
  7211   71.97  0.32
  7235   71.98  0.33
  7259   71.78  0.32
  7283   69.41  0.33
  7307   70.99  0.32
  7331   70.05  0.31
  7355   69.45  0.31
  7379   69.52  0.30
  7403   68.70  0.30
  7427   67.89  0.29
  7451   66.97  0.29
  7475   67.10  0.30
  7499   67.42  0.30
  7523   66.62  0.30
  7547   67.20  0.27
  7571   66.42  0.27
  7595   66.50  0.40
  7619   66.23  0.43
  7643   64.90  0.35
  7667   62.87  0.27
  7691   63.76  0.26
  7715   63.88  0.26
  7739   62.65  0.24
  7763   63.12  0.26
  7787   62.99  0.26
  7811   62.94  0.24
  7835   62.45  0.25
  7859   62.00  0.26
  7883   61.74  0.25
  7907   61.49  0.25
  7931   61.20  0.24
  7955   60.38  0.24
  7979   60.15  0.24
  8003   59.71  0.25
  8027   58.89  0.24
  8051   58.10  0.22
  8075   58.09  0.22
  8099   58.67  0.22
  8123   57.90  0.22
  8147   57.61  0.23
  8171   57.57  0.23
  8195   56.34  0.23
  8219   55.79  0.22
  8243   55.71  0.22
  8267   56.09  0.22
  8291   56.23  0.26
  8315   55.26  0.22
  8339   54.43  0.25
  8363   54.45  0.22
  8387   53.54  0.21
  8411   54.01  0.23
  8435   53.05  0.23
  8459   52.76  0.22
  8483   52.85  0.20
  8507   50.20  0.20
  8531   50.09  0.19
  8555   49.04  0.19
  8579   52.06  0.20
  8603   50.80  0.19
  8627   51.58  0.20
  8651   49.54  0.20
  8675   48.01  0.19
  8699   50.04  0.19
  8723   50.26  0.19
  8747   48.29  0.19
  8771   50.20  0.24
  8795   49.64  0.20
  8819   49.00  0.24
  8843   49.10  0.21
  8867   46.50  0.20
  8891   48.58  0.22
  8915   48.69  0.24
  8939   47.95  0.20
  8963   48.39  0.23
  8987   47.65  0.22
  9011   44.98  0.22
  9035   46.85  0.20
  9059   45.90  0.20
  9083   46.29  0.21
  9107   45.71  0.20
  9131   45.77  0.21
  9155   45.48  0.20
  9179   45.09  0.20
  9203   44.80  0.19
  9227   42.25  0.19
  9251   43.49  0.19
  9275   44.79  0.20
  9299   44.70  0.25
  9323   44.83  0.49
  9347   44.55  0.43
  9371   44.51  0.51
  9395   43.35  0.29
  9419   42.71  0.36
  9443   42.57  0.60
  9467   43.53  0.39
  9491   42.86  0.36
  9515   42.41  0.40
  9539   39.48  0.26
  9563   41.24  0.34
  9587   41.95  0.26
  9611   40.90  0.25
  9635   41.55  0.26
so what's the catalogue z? 0.000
